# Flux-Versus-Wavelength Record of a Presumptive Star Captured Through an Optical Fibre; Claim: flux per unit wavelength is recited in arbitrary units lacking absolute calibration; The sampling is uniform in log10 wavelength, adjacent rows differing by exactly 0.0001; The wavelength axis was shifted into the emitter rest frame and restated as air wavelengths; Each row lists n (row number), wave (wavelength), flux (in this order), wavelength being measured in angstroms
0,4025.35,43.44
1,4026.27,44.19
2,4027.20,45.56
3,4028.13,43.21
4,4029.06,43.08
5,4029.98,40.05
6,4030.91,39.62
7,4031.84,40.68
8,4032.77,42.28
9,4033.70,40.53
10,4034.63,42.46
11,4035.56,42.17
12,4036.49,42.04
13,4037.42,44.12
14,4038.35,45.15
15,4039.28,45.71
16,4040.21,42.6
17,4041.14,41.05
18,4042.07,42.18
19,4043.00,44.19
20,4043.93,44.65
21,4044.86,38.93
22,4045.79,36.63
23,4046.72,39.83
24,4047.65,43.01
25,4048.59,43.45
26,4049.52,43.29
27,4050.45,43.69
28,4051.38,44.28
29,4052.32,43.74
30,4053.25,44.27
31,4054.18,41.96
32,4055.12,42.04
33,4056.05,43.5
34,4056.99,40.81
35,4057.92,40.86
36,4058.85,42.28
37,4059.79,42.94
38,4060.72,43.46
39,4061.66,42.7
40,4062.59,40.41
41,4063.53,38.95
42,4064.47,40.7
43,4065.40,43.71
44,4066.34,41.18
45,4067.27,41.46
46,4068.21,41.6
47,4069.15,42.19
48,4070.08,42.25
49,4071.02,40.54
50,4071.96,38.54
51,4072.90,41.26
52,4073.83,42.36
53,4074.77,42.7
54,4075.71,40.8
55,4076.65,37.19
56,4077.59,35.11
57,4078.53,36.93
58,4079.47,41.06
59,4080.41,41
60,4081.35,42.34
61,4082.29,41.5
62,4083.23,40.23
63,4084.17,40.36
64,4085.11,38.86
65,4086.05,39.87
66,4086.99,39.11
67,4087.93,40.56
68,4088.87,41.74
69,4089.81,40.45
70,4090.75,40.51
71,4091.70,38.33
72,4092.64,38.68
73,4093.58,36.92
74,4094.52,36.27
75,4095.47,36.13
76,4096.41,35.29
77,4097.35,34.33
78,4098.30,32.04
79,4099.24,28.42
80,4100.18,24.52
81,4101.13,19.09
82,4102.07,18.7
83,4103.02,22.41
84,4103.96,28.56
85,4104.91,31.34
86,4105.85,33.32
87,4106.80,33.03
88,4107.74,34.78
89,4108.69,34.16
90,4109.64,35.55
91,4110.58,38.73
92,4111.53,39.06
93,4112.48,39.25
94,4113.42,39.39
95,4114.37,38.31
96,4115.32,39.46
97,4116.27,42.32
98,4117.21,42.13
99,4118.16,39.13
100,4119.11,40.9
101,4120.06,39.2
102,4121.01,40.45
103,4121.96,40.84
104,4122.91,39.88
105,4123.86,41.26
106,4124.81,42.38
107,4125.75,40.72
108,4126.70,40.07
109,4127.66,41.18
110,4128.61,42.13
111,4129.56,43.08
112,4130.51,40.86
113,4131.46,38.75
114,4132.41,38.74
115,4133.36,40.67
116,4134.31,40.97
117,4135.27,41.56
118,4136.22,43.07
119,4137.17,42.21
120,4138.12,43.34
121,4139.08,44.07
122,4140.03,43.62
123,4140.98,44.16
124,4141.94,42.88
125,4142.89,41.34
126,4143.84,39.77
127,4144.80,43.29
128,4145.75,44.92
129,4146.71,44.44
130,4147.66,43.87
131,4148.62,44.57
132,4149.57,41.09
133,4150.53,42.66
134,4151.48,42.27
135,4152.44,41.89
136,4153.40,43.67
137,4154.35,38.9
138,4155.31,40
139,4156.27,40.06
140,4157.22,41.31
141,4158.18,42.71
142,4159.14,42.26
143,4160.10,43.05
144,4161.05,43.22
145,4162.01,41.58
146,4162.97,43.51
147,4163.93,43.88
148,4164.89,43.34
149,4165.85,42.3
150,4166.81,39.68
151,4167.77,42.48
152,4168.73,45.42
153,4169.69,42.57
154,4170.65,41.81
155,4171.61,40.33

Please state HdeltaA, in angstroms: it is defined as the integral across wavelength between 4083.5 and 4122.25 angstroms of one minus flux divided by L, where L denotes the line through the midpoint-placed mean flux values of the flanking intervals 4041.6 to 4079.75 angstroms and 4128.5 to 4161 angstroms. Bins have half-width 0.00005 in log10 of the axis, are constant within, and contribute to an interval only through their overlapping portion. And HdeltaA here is 5.5 angstroms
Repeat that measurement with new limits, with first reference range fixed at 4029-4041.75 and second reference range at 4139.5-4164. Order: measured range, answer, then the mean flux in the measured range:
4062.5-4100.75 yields 3.12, 38.9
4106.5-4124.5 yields 1.48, 38.9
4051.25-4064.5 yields 0.03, 42.2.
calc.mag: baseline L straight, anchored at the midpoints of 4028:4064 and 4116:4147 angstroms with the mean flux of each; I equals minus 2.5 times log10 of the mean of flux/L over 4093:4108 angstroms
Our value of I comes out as 0.35 mag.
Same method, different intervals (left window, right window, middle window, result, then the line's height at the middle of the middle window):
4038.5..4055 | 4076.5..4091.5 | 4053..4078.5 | 0.00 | 41.2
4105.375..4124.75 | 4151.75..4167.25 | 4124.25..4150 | -0.05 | 40.3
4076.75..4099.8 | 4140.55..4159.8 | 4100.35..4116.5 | 0.19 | 39.5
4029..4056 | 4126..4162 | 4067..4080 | 0.05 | 42.3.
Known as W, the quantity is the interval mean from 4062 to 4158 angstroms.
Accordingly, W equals 39.2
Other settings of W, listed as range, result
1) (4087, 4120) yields 35.2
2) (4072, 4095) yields 39.7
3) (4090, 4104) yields 31.6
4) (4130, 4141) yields 41.8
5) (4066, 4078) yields 40.6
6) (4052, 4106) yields 38.3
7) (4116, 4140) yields 41.2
